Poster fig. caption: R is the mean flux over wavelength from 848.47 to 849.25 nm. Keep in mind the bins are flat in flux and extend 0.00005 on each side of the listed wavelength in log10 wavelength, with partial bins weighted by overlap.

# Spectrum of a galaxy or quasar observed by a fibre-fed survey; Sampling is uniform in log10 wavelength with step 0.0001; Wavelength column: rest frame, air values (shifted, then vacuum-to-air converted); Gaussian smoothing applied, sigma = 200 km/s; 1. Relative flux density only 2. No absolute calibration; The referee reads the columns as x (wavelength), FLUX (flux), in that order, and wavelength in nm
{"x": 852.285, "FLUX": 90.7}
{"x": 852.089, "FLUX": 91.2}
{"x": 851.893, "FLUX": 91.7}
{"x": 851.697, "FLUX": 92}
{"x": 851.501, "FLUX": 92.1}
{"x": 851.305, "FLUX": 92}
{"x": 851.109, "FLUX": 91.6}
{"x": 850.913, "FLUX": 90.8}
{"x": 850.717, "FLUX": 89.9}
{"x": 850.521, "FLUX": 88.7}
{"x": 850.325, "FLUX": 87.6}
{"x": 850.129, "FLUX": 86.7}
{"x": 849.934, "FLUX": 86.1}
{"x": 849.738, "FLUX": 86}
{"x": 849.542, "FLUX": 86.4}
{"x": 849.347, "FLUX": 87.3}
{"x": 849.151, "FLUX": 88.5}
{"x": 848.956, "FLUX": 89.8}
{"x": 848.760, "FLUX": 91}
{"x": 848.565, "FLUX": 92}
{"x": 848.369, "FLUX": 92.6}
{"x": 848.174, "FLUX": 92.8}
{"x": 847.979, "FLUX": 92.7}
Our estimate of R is 90.3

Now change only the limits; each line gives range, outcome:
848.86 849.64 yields 88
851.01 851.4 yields 91.8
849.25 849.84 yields 86.5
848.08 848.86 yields 92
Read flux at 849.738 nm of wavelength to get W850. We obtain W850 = 86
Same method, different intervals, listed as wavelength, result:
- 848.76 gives 91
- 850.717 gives 89.9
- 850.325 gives 87.6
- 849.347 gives 87.3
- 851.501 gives 92.1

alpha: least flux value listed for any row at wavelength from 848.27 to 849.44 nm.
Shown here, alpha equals 87.3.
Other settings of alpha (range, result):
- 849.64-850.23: 86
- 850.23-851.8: 87.6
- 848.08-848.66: 92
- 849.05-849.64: 86.4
